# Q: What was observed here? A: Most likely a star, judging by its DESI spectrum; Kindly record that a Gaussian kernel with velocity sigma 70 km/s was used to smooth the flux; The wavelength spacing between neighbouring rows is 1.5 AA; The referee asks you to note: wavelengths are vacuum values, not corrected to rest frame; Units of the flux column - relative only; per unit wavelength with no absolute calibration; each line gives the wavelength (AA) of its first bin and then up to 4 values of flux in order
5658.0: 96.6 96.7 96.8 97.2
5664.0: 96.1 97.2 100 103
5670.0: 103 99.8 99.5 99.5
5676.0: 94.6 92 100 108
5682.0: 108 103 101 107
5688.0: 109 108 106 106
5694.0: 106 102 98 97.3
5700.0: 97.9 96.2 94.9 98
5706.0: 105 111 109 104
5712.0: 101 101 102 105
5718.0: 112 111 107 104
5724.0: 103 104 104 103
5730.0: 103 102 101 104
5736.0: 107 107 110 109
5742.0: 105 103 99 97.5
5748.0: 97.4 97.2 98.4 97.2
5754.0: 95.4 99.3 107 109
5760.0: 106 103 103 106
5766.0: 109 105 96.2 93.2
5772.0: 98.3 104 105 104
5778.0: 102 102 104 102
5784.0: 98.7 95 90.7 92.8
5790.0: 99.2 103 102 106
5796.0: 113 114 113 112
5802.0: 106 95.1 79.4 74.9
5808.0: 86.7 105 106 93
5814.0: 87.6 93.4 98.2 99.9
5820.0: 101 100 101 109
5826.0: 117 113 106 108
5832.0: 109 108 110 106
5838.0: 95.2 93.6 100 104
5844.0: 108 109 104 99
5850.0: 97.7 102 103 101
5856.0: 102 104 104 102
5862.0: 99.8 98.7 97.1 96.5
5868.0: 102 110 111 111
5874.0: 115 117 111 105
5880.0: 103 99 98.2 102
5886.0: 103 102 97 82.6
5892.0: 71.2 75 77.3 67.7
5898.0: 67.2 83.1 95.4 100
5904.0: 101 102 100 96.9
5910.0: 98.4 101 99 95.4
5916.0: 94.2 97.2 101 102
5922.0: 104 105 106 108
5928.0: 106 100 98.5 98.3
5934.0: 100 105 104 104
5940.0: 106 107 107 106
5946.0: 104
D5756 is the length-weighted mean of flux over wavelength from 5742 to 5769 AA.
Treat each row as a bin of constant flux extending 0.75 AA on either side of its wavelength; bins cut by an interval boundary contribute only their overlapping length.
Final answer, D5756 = 102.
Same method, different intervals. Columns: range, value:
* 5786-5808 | 99.6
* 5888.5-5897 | 78.2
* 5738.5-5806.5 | 102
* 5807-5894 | 102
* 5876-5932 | 96.2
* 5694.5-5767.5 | 103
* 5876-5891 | 101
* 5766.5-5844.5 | 101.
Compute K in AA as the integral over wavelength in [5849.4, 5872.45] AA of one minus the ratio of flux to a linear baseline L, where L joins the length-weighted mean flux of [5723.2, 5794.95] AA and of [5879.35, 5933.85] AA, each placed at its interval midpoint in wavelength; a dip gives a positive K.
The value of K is -1.1 AA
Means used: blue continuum 102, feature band 102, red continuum 95.5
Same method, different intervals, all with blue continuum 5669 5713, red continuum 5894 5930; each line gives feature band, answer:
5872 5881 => -1.2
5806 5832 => -0.5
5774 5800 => -0.9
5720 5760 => -0.8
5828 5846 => -1.2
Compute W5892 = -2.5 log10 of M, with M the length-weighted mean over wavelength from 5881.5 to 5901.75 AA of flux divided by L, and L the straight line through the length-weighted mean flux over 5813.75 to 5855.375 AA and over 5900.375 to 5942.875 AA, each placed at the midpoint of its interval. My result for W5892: 0.18 mag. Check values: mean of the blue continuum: 103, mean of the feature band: 86.8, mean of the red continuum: 101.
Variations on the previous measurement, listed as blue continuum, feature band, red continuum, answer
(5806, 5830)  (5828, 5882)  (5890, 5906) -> -0.13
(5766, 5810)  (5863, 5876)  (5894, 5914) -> -0.14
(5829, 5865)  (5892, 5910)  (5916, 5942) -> 0.17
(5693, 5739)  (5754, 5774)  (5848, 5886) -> 0.01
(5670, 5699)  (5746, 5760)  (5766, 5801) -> 0.02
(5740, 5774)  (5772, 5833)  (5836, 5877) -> 0.01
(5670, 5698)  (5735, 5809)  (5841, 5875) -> 0.02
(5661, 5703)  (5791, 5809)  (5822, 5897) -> 0.01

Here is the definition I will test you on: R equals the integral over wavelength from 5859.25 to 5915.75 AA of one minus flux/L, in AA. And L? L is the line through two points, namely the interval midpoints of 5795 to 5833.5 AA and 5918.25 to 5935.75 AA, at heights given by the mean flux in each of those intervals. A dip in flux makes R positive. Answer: 2.9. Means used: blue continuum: 102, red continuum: 103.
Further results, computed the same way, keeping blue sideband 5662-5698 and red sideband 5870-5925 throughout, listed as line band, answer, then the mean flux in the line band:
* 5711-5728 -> -0.7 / 105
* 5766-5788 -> -0.1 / 100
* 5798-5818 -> 0.5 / 96.4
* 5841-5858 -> -0.8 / 103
